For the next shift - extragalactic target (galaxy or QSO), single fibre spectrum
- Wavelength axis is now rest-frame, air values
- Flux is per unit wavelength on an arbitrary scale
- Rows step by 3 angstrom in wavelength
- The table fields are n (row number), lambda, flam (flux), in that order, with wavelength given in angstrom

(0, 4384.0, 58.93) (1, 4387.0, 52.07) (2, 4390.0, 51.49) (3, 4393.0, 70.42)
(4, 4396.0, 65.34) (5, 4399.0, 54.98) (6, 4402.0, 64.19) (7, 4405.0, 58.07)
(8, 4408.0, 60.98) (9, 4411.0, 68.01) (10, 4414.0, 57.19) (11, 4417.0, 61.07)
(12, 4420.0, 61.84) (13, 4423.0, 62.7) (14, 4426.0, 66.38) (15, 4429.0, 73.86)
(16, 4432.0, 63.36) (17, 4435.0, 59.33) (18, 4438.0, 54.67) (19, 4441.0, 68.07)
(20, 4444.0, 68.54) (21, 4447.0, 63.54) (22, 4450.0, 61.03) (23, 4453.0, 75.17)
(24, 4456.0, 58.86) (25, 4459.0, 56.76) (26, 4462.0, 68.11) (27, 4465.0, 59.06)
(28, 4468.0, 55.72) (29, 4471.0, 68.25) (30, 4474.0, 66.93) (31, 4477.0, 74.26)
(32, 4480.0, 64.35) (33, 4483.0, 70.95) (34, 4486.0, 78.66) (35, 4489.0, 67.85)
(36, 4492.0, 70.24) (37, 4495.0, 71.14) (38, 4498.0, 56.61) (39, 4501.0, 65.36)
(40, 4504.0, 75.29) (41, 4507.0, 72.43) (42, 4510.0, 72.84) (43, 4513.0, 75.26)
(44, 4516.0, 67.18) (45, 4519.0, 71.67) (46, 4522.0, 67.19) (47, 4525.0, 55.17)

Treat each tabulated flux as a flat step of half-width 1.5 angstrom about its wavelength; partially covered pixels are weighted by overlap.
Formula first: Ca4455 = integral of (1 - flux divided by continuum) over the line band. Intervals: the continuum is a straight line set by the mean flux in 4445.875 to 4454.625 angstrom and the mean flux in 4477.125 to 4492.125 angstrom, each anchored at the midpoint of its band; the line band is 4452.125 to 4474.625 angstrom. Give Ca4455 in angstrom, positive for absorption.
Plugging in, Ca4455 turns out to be 1.7 angstrom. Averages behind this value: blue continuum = 66.6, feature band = 63.2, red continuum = 70.8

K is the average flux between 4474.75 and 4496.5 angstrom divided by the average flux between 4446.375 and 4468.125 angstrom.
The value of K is 1.13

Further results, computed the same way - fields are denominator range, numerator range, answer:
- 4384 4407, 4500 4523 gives 1.19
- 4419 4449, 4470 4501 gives 1.07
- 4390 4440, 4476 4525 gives 1.12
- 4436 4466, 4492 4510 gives 1.08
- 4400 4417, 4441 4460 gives 1.05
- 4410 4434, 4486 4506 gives 1.07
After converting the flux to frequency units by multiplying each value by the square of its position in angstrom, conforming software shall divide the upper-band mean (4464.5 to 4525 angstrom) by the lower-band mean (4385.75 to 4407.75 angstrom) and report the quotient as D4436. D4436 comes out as 1.2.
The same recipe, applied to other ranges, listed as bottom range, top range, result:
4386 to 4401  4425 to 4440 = 1.09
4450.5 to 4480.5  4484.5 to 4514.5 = 1.11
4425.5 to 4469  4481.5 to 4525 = 1.12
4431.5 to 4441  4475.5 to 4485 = 1.19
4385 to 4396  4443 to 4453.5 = 1.15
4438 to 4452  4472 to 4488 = 1.12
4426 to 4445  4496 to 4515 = 1.11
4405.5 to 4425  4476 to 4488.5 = 1.19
